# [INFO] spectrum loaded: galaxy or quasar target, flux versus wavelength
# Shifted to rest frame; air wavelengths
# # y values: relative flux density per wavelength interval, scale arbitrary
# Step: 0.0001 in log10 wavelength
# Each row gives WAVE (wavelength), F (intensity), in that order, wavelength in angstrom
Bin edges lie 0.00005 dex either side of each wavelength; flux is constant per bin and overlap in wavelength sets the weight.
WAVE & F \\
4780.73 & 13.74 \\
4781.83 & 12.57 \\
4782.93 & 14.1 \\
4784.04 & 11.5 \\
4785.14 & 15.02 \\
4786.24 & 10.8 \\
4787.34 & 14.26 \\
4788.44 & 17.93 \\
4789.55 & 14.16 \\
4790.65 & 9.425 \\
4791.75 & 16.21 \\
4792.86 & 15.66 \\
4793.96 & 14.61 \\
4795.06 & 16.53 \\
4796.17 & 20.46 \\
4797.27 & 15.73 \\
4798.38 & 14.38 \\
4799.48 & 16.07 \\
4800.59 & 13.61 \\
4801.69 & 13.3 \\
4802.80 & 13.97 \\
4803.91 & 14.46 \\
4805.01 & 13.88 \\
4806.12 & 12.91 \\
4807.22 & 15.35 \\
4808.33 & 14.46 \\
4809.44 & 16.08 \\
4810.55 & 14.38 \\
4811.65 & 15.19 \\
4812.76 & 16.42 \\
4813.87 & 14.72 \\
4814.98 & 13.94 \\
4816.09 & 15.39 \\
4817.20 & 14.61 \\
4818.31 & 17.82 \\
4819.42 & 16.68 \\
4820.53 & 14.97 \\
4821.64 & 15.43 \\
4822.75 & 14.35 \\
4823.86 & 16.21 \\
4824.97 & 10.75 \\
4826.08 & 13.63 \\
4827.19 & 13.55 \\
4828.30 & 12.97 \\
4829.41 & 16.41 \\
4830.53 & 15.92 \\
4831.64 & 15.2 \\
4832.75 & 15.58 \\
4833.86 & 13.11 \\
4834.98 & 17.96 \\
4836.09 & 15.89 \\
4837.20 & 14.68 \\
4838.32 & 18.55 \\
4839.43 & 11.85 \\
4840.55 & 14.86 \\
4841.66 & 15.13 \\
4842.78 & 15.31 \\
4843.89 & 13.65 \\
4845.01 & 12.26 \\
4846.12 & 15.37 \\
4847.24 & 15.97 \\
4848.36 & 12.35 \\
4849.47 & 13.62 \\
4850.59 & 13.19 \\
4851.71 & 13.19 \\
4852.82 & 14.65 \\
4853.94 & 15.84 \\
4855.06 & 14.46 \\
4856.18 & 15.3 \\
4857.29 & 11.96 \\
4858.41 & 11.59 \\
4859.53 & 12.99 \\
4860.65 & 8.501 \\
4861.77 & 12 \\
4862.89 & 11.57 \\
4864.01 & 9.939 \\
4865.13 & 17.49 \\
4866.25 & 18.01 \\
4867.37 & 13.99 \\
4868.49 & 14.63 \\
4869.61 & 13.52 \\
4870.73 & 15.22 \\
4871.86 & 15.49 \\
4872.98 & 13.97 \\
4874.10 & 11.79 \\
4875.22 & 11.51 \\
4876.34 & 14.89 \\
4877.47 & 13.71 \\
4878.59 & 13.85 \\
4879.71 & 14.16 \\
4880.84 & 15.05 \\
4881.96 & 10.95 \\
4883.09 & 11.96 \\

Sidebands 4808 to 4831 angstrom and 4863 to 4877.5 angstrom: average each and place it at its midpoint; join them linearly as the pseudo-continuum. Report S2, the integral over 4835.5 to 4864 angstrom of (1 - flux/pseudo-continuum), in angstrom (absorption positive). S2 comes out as 1.45 angstrom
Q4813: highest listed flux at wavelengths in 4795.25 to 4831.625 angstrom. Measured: 20.46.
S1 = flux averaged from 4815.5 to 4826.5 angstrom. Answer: 15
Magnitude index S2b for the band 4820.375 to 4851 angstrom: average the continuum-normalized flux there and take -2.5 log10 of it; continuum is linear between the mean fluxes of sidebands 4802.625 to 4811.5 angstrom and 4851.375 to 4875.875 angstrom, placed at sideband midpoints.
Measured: -0.04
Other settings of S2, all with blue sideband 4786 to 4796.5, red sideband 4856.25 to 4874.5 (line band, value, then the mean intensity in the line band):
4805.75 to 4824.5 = -1.0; 15.2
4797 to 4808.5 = 0.3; 14.3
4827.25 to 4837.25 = -0.8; 15.3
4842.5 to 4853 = -0.1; 13.9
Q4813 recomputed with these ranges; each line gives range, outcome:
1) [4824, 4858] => 18.55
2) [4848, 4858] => 15.84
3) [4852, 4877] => 18.01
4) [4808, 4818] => 16.42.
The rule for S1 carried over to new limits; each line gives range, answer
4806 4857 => 14.8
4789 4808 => 14.7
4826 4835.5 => 15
